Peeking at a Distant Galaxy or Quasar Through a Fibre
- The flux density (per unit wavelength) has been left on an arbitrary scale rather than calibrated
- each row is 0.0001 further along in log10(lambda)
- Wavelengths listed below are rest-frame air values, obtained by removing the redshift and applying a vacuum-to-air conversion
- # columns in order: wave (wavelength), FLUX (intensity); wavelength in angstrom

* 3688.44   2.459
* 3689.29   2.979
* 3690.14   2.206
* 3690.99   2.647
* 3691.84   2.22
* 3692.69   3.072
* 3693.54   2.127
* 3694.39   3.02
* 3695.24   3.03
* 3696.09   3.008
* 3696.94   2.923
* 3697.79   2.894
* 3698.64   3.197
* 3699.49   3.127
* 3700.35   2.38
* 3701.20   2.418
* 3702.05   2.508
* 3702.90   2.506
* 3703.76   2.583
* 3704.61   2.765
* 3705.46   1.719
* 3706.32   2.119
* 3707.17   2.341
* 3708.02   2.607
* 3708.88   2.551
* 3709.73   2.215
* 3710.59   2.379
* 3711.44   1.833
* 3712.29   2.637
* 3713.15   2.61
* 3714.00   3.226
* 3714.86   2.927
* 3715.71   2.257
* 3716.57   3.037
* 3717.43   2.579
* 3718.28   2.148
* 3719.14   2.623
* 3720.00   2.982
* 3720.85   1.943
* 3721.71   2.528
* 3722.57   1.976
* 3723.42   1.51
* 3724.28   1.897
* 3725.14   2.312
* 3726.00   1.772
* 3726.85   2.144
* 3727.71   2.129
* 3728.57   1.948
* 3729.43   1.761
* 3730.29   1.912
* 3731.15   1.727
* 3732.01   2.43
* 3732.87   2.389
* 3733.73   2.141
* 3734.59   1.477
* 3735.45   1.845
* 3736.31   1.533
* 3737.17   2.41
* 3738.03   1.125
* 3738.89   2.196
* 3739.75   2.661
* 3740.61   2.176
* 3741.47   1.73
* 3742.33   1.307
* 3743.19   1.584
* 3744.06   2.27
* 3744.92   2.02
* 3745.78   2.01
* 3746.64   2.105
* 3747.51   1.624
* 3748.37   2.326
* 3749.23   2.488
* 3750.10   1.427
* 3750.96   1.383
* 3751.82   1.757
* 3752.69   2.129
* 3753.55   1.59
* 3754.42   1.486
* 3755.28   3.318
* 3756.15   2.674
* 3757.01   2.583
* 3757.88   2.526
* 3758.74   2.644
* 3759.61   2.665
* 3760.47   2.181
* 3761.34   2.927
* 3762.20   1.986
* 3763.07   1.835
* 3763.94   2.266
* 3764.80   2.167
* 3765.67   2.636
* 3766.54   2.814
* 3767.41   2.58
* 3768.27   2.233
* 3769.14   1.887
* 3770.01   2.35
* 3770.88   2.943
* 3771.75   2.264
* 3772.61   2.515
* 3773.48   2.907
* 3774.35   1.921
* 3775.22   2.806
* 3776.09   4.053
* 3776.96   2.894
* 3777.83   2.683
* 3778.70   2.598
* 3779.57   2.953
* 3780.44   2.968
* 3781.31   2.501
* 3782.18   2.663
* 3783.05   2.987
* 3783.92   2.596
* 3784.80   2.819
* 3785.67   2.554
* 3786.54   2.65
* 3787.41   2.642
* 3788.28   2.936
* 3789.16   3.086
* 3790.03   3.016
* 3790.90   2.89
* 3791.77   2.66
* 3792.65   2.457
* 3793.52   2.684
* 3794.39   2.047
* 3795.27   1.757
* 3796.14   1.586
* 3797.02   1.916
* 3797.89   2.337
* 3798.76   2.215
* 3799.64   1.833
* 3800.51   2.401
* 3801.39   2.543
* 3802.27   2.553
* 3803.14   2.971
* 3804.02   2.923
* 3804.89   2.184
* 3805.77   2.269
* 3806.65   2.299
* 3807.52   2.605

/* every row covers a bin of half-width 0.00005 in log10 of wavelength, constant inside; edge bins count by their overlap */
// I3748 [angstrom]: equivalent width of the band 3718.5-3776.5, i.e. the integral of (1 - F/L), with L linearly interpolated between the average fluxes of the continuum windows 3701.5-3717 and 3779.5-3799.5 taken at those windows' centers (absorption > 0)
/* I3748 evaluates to 7.6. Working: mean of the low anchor 2.49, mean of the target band 2.19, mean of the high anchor 2.54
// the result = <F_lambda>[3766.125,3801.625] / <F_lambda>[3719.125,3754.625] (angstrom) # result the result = 1.3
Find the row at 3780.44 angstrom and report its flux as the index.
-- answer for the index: 2.968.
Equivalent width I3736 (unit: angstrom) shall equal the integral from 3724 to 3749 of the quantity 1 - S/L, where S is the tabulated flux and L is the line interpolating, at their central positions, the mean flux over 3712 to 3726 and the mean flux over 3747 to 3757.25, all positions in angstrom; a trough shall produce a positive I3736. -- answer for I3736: 2.9 angstrom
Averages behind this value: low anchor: 2.43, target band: 1.97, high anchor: 2.06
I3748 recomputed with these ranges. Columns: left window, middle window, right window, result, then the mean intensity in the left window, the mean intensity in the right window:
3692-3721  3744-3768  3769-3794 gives 4.1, 2.6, 2.73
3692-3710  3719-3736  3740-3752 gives 1.0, 2.62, 1.89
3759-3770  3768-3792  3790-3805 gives -3.6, 2.35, 2.38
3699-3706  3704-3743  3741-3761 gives 2.3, 2.5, 2.08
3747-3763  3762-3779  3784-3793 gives -0.4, 2.2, 2.76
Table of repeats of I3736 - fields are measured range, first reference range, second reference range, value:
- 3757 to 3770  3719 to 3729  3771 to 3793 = 0.9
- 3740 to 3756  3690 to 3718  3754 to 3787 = 3.9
